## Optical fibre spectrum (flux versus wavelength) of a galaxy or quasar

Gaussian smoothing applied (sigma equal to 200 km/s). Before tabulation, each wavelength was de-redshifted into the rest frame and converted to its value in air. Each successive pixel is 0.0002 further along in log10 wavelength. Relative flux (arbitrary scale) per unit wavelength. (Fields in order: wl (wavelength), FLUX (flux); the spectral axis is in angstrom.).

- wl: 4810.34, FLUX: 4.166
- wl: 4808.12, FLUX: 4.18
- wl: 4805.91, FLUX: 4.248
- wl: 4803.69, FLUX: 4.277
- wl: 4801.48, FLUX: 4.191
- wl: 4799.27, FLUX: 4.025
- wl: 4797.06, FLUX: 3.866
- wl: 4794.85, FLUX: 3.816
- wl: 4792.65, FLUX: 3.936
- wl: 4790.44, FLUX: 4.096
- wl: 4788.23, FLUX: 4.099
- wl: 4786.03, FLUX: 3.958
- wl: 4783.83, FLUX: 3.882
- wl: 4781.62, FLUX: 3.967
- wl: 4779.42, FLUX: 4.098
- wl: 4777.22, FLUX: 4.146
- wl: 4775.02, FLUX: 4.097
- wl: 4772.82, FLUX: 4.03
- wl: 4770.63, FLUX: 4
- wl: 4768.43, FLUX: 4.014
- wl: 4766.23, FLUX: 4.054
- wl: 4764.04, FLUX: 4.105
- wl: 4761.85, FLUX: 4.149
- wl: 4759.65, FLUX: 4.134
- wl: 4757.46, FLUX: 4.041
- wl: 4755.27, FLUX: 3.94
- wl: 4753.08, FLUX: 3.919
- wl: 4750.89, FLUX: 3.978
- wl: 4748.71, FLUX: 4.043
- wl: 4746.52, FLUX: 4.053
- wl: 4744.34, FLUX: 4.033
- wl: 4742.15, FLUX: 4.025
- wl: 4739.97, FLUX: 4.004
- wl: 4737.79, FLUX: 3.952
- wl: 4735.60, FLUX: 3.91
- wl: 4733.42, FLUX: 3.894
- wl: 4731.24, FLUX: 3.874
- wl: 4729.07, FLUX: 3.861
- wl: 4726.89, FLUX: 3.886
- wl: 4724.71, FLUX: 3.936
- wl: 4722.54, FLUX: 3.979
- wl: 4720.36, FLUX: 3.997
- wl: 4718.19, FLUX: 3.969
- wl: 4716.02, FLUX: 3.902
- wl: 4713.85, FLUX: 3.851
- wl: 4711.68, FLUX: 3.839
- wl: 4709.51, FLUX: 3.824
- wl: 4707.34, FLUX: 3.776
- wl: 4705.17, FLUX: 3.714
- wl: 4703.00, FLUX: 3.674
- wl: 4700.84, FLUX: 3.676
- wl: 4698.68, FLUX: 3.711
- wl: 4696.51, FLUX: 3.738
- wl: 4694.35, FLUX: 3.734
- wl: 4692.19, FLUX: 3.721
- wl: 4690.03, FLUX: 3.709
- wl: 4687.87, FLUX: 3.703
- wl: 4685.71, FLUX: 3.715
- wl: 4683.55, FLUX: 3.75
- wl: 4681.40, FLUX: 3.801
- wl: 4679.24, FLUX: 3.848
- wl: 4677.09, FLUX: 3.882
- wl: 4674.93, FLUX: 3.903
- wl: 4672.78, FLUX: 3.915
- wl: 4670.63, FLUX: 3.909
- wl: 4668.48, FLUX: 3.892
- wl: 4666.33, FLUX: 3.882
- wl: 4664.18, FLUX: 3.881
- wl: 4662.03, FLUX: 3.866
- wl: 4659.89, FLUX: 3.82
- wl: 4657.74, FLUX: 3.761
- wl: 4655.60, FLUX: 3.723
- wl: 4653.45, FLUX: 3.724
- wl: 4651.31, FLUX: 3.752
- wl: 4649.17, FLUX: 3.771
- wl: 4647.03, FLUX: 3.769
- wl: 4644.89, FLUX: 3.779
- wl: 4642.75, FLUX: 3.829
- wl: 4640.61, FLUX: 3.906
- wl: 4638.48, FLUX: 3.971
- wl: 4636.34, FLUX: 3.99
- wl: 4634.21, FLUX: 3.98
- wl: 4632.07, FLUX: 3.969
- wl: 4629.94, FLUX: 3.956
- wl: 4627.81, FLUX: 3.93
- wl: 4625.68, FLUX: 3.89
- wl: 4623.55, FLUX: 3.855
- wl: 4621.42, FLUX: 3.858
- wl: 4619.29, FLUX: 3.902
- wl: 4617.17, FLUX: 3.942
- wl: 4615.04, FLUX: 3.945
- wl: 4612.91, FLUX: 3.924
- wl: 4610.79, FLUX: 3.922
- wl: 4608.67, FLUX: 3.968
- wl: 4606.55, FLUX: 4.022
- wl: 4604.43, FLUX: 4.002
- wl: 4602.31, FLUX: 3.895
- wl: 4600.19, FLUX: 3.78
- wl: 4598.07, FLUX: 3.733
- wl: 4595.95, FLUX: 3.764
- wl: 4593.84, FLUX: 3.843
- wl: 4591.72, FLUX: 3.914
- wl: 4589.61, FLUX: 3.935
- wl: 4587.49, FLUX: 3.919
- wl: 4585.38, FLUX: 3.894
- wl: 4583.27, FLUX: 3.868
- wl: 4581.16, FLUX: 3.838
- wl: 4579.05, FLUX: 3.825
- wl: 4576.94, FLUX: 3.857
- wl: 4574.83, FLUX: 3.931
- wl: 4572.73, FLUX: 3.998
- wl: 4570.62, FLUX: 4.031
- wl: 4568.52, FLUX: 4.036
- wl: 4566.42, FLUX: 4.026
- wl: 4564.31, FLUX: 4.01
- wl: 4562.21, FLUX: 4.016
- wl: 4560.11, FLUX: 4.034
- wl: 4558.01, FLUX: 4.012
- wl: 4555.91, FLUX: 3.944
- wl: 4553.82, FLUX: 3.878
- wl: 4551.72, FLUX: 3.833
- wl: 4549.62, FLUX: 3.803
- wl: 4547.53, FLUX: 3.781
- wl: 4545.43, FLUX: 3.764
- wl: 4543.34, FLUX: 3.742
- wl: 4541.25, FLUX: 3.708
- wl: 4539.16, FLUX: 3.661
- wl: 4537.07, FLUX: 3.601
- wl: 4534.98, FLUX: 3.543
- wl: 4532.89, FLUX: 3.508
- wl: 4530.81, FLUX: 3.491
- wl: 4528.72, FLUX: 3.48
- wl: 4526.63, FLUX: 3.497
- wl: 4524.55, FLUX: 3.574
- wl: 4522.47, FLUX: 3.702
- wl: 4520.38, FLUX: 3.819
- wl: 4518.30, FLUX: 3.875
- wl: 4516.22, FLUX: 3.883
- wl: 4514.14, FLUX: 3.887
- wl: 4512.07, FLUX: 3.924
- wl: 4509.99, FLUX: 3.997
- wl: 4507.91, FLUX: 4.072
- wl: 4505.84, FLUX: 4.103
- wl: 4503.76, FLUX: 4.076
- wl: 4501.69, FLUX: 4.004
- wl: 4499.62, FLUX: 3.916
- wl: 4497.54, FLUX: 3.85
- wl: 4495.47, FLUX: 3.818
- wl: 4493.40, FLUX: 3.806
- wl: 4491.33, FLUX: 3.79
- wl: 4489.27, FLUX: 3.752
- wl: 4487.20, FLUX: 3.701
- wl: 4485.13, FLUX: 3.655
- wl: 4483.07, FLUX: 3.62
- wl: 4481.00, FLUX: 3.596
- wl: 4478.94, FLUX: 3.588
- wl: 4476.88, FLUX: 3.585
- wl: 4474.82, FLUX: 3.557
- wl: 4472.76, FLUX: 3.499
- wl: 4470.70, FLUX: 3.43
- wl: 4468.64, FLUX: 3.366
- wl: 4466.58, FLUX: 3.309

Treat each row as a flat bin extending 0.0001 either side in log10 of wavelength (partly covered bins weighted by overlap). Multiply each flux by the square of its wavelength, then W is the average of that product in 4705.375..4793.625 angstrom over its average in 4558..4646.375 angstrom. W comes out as 1.1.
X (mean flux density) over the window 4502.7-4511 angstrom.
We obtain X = 4.06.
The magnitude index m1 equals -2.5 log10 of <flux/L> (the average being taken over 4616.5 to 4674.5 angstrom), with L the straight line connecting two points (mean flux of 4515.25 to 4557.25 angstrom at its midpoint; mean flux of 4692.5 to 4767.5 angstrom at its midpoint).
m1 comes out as -0.012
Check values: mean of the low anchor 3.71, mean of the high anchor 3.92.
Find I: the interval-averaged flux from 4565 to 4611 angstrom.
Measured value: 3.91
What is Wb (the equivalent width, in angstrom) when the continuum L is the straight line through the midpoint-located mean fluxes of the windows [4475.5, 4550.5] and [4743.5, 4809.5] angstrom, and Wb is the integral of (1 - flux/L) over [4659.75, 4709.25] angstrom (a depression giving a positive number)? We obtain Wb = 1.9 angstrom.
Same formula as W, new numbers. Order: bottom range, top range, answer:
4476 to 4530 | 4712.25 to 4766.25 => 1.16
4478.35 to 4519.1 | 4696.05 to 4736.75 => 1.10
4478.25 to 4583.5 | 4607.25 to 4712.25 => 1.06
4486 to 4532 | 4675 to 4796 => 1.13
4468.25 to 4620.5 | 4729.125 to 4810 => 1.16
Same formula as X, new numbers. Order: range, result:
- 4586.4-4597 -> 3.88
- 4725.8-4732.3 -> 3.88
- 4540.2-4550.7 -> 3.76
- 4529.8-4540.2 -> 3.56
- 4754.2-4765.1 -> 4.07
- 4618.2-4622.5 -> 3.88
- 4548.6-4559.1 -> 3.89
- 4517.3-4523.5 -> 3.79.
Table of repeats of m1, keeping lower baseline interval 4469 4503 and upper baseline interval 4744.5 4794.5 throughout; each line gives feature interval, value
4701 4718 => 0.045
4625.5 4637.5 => -0.025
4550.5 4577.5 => -0.051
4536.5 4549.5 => 0.012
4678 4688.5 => 0.045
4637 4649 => 0.009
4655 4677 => 0.014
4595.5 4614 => -0.016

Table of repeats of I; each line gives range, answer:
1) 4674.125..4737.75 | 3.82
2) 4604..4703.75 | 3.85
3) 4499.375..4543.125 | 3.77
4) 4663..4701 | 3.8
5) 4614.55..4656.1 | 3.87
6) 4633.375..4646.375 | 3.9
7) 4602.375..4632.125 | 3.93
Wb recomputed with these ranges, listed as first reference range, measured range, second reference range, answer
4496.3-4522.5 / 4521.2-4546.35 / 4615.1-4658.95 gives 2.0 angstrom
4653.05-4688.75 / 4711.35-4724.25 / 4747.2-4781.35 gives 0.0 angstrom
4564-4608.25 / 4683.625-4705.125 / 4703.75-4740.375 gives 1.0 angstrom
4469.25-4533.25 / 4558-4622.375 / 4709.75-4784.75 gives -1.5 angstrom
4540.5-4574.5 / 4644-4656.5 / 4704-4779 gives 0.6 angstrom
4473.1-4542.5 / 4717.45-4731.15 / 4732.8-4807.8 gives 0.2 angstrom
